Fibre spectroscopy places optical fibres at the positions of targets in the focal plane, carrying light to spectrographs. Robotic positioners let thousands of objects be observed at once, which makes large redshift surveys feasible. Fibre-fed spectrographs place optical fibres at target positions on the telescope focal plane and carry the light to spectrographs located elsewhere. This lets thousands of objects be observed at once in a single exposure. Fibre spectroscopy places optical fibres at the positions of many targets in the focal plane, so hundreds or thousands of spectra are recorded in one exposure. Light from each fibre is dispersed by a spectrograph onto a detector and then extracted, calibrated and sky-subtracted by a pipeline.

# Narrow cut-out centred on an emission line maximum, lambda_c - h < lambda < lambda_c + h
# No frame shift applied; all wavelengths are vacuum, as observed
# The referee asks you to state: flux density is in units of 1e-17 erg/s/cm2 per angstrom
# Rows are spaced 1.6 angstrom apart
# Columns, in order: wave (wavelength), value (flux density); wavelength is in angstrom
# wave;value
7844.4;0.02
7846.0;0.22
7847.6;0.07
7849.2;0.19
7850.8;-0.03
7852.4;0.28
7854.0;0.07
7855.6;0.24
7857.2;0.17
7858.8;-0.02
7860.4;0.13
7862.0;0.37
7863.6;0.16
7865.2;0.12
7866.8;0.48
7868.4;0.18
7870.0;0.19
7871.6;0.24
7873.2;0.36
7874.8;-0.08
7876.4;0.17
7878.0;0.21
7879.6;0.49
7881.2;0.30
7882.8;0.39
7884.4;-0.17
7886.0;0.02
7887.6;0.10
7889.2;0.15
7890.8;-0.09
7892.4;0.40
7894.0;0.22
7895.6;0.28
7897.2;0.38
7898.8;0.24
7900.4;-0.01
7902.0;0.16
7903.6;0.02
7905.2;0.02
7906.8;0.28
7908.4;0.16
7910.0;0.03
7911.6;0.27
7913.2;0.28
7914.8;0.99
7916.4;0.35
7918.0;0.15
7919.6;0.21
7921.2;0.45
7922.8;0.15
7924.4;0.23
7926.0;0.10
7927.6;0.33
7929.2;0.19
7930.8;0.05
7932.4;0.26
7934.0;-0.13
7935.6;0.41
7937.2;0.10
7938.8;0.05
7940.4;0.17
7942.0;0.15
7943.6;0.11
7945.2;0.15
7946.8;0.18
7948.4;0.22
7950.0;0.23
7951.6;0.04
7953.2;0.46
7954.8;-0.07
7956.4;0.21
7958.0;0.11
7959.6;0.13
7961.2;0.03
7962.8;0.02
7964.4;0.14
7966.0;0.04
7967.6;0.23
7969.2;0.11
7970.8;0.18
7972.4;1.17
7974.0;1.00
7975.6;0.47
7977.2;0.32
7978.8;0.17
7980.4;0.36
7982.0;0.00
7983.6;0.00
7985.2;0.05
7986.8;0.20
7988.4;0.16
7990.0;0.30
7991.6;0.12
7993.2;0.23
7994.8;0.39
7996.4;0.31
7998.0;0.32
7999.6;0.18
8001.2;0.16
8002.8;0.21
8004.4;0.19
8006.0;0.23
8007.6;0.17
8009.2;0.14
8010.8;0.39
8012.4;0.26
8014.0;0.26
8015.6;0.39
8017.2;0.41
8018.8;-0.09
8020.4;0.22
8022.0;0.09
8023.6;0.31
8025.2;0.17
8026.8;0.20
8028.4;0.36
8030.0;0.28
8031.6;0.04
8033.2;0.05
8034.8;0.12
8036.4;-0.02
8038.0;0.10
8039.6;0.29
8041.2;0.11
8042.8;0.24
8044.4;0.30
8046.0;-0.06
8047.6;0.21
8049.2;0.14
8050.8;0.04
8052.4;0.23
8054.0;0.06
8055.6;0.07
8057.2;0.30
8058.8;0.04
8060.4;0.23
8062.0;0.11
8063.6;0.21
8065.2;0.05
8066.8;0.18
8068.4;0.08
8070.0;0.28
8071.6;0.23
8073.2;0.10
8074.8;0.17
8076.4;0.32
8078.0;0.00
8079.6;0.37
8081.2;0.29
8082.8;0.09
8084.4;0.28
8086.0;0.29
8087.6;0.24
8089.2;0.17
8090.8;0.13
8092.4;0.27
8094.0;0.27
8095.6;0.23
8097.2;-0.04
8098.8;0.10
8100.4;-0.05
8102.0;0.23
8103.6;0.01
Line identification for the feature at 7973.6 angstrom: H-beta 4861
